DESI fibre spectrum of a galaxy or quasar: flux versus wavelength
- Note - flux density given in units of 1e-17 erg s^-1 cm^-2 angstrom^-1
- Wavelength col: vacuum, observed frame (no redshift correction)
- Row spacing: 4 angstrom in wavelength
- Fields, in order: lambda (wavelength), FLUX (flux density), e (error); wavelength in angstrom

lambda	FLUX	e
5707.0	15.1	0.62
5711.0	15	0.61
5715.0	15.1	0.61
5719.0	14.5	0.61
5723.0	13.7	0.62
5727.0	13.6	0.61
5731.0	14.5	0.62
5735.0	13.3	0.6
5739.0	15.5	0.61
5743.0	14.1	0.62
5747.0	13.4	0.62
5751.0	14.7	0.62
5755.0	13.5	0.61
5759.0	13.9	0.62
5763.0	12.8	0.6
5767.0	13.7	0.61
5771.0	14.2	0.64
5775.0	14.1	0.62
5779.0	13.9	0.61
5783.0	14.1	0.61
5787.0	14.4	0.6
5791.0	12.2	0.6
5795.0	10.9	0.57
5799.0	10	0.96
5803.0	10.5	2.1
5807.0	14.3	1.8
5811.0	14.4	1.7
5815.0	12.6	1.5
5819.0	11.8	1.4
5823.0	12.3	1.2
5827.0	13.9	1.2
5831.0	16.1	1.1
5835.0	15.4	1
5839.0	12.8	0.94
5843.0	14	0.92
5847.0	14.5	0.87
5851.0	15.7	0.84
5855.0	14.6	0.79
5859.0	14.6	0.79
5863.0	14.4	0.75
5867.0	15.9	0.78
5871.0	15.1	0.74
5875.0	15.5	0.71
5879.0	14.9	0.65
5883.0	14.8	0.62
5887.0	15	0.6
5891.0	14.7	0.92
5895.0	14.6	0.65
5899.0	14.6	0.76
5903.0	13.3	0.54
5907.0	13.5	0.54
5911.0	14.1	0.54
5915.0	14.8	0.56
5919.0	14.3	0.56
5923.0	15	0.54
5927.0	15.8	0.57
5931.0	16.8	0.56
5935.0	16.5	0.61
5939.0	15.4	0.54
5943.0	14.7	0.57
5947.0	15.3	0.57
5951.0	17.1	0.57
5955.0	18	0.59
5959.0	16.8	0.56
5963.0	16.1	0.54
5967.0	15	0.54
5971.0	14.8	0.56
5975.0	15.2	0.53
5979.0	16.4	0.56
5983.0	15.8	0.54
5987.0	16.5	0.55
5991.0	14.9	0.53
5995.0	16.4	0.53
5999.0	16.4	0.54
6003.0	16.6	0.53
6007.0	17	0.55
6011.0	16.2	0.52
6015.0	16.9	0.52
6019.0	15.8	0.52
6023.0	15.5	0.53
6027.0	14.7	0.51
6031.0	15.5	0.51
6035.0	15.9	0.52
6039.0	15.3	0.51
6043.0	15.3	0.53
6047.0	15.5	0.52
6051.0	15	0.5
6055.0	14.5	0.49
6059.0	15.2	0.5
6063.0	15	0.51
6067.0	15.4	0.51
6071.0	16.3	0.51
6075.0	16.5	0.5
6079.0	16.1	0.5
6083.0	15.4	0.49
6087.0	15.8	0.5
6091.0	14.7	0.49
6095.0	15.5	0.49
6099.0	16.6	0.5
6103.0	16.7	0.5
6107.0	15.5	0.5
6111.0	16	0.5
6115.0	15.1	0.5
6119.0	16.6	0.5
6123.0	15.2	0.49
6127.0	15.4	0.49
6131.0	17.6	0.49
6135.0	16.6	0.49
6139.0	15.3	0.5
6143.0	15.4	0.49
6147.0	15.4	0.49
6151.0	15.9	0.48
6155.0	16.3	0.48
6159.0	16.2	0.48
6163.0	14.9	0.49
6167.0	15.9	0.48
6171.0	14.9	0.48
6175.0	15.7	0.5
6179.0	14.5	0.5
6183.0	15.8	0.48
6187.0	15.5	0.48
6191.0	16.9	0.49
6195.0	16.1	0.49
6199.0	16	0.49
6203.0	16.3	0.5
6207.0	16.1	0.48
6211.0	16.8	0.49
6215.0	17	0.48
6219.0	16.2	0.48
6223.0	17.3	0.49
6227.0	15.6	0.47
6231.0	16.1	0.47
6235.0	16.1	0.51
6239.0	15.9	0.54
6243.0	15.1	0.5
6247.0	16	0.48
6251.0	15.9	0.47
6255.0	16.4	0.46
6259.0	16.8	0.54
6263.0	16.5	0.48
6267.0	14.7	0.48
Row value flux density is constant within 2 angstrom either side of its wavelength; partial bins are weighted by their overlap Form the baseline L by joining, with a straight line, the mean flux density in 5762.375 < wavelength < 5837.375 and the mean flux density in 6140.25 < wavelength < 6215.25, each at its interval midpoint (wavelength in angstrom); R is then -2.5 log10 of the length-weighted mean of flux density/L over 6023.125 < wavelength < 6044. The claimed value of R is -0.04 mag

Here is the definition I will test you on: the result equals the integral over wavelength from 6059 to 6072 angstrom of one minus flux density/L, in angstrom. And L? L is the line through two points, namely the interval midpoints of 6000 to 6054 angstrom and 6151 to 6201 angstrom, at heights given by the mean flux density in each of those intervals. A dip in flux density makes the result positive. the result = 0.25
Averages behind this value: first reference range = 15.8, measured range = 15.5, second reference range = 15.7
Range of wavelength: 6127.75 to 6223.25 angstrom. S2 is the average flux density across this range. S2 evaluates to 16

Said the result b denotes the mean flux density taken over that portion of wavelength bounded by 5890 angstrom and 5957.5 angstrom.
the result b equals 15.2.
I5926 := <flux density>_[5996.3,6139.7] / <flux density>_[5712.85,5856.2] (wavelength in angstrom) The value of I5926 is 1.15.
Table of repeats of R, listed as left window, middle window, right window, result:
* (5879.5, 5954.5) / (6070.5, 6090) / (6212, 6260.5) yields -0.02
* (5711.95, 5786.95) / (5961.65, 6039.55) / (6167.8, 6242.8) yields -0.05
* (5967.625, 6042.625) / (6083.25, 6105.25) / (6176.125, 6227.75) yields 0.01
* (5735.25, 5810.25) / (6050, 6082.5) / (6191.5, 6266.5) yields -0.02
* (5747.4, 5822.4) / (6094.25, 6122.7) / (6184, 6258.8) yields -0.04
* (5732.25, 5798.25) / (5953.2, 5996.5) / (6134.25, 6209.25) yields -0.09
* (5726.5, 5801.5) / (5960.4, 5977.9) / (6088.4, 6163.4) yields -0.04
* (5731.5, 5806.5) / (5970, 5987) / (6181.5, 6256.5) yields -0.08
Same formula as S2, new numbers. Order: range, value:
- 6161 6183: 15.2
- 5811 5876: 14.3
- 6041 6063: 15.1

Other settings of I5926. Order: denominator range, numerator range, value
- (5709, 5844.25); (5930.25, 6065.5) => 1.16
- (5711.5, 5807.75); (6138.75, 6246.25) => 1.17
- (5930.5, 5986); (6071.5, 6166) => 0.99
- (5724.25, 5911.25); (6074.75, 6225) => 1.14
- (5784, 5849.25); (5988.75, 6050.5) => 1.20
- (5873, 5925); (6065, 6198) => 1.09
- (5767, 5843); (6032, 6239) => 1.19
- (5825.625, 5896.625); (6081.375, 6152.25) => 1.07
